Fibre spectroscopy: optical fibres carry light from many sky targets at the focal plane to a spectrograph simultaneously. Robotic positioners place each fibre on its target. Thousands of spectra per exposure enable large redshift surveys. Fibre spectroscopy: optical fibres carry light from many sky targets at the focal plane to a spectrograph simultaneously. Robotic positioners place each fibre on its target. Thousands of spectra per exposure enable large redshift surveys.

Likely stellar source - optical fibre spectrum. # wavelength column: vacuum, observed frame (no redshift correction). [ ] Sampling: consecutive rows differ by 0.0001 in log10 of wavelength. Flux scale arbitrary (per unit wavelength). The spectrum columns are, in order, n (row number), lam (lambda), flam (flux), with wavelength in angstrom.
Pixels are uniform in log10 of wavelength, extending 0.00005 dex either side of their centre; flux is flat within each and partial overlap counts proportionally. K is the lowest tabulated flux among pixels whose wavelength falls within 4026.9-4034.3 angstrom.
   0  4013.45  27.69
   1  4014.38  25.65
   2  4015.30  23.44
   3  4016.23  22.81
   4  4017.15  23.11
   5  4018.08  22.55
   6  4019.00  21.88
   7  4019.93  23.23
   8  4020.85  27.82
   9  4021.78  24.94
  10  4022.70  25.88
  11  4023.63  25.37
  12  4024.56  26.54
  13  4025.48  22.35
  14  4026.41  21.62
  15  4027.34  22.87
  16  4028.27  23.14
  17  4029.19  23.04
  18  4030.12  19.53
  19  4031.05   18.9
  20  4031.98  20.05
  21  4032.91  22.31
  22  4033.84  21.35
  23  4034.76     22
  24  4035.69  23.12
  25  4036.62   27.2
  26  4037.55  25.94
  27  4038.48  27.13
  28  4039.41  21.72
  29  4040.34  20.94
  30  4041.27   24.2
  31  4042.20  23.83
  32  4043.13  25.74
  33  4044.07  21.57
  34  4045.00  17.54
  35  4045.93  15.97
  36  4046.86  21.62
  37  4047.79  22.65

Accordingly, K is 18.9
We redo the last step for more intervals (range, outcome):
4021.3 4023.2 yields 24.94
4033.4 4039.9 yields 21.35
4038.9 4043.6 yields 20.94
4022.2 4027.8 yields 21.62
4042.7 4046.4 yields 15.97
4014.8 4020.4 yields 21.88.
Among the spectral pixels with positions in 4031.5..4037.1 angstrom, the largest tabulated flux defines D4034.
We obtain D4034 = 27.2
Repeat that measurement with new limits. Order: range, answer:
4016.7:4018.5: 23.11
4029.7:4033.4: 22.31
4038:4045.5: 27.13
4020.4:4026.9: 27.82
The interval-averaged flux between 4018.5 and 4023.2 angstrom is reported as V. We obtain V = 24.8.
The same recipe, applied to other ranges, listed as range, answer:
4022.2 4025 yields 25.9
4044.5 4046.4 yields 16.9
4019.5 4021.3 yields 25.6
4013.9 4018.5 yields 23.5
